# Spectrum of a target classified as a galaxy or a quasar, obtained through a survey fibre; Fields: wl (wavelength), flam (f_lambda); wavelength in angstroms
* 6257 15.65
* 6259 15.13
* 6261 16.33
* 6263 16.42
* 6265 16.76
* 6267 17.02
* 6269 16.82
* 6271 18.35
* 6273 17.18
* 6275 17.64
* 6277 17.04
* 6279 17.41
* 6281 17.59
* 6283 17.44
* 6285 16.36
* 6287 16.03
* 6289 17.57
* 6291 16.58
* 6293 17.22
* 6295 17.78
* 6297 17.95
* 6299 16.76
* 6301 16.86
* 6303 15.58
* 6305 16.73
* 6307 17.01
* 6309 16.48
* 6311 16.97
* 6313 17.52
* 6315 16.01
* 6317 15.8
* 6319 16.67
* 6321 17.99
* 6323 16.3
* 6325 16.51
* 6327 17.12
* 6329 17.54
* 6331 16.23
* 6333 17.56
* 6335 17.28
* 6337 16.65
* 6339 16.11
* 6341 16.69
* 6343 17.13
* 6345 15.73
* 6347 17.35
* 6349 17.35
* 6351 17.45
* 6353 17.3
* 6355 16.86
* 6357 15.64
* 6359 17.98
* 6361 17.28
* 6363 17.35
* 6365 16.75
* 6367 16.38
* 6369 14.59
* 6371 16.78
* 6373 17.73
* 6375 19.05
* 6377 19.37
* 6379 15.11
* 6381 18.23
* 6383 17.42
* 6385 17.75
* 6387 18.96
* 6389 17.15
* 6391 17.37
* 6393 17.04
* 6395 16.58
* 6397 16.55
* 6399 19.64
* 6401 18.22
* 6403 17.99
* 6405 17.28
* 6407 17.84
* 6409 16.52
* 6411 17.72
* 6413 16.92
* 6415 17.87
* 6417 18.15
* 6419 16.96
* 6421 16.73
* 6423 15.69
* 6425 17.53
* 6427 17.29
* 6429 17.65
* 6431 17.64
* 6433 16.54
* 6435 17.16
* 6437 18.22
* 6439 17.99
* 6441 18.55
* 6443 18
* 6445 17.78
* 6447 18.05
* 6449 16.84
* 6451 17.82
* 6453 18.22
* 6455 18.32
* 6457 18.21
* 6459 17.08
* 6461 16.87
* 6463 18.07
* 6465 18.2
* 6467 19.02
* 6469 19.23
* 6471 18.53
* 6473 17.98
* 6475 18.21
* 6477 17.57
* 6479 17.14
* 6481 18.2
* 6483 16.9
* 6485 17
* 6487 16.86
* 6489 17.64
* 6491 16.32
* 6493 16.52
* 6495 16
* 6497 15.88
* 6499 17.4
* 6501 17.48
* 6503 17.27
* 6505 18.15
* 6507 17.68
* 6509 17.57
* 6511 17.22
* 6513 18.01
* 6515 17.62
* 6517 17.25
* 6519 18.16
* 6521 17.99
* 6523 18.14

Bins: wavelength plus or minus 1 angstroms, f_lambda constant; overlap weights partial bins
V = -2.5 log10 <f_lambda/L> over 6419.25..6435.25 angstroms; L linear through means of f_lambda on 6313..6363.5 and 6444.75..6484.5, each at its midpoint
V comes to 0.04 mag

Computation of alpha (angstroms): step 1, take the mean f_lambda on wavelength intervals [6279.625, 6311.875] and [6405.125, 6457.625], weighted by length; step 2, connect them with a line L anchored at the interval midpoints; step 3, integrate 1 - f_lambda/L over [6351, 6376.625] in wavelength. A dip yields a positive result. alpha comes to 0.28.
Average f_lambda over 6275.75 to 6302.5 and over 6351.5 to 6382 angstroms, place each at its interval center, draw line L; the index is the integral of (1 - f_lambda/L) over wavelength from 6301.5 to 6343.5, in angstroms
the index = 0.85 angstroms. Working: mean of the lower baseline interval 17.1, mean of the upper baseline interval 17.1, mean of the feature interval 16.8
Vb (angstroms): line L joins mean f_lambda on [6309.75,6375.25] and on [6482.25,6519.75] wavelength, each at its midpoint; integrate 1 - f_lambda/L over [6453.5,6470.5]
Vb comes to -1.0 angstroms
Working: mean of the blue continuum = 16.9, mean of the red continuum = 17.2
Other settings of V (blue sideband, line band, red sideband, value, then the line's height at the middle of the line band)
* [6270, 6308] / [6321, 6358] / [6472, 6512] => 0.02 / 17.1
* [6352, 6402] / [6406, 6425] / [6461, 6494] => 0.02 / 17.5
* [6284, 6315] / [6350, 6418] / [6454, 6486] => 0.00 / 17.4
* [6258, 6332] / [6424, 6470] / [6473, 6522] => -0.04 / 17.2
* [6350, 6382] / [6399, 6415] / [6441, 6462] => -0.01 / 17.4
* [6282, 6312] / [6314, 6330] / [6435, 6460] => 0.02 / 17.1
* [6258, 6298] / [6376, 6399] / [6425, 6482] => 0.00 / 17.6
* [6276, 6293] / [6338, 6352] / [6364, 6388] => 0.03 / 17.2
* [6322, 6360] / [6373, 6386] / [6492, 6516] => -0.05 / 17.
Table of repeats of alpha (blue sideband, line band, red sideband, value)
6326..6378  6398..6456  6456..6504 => -1.1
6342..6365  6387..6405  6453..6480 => -0.2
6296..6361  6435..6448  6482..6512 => -0.8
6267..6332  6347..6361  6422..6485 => 0.1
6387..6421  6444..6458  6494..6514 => -0.4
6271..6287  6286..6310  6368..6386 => 0.5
